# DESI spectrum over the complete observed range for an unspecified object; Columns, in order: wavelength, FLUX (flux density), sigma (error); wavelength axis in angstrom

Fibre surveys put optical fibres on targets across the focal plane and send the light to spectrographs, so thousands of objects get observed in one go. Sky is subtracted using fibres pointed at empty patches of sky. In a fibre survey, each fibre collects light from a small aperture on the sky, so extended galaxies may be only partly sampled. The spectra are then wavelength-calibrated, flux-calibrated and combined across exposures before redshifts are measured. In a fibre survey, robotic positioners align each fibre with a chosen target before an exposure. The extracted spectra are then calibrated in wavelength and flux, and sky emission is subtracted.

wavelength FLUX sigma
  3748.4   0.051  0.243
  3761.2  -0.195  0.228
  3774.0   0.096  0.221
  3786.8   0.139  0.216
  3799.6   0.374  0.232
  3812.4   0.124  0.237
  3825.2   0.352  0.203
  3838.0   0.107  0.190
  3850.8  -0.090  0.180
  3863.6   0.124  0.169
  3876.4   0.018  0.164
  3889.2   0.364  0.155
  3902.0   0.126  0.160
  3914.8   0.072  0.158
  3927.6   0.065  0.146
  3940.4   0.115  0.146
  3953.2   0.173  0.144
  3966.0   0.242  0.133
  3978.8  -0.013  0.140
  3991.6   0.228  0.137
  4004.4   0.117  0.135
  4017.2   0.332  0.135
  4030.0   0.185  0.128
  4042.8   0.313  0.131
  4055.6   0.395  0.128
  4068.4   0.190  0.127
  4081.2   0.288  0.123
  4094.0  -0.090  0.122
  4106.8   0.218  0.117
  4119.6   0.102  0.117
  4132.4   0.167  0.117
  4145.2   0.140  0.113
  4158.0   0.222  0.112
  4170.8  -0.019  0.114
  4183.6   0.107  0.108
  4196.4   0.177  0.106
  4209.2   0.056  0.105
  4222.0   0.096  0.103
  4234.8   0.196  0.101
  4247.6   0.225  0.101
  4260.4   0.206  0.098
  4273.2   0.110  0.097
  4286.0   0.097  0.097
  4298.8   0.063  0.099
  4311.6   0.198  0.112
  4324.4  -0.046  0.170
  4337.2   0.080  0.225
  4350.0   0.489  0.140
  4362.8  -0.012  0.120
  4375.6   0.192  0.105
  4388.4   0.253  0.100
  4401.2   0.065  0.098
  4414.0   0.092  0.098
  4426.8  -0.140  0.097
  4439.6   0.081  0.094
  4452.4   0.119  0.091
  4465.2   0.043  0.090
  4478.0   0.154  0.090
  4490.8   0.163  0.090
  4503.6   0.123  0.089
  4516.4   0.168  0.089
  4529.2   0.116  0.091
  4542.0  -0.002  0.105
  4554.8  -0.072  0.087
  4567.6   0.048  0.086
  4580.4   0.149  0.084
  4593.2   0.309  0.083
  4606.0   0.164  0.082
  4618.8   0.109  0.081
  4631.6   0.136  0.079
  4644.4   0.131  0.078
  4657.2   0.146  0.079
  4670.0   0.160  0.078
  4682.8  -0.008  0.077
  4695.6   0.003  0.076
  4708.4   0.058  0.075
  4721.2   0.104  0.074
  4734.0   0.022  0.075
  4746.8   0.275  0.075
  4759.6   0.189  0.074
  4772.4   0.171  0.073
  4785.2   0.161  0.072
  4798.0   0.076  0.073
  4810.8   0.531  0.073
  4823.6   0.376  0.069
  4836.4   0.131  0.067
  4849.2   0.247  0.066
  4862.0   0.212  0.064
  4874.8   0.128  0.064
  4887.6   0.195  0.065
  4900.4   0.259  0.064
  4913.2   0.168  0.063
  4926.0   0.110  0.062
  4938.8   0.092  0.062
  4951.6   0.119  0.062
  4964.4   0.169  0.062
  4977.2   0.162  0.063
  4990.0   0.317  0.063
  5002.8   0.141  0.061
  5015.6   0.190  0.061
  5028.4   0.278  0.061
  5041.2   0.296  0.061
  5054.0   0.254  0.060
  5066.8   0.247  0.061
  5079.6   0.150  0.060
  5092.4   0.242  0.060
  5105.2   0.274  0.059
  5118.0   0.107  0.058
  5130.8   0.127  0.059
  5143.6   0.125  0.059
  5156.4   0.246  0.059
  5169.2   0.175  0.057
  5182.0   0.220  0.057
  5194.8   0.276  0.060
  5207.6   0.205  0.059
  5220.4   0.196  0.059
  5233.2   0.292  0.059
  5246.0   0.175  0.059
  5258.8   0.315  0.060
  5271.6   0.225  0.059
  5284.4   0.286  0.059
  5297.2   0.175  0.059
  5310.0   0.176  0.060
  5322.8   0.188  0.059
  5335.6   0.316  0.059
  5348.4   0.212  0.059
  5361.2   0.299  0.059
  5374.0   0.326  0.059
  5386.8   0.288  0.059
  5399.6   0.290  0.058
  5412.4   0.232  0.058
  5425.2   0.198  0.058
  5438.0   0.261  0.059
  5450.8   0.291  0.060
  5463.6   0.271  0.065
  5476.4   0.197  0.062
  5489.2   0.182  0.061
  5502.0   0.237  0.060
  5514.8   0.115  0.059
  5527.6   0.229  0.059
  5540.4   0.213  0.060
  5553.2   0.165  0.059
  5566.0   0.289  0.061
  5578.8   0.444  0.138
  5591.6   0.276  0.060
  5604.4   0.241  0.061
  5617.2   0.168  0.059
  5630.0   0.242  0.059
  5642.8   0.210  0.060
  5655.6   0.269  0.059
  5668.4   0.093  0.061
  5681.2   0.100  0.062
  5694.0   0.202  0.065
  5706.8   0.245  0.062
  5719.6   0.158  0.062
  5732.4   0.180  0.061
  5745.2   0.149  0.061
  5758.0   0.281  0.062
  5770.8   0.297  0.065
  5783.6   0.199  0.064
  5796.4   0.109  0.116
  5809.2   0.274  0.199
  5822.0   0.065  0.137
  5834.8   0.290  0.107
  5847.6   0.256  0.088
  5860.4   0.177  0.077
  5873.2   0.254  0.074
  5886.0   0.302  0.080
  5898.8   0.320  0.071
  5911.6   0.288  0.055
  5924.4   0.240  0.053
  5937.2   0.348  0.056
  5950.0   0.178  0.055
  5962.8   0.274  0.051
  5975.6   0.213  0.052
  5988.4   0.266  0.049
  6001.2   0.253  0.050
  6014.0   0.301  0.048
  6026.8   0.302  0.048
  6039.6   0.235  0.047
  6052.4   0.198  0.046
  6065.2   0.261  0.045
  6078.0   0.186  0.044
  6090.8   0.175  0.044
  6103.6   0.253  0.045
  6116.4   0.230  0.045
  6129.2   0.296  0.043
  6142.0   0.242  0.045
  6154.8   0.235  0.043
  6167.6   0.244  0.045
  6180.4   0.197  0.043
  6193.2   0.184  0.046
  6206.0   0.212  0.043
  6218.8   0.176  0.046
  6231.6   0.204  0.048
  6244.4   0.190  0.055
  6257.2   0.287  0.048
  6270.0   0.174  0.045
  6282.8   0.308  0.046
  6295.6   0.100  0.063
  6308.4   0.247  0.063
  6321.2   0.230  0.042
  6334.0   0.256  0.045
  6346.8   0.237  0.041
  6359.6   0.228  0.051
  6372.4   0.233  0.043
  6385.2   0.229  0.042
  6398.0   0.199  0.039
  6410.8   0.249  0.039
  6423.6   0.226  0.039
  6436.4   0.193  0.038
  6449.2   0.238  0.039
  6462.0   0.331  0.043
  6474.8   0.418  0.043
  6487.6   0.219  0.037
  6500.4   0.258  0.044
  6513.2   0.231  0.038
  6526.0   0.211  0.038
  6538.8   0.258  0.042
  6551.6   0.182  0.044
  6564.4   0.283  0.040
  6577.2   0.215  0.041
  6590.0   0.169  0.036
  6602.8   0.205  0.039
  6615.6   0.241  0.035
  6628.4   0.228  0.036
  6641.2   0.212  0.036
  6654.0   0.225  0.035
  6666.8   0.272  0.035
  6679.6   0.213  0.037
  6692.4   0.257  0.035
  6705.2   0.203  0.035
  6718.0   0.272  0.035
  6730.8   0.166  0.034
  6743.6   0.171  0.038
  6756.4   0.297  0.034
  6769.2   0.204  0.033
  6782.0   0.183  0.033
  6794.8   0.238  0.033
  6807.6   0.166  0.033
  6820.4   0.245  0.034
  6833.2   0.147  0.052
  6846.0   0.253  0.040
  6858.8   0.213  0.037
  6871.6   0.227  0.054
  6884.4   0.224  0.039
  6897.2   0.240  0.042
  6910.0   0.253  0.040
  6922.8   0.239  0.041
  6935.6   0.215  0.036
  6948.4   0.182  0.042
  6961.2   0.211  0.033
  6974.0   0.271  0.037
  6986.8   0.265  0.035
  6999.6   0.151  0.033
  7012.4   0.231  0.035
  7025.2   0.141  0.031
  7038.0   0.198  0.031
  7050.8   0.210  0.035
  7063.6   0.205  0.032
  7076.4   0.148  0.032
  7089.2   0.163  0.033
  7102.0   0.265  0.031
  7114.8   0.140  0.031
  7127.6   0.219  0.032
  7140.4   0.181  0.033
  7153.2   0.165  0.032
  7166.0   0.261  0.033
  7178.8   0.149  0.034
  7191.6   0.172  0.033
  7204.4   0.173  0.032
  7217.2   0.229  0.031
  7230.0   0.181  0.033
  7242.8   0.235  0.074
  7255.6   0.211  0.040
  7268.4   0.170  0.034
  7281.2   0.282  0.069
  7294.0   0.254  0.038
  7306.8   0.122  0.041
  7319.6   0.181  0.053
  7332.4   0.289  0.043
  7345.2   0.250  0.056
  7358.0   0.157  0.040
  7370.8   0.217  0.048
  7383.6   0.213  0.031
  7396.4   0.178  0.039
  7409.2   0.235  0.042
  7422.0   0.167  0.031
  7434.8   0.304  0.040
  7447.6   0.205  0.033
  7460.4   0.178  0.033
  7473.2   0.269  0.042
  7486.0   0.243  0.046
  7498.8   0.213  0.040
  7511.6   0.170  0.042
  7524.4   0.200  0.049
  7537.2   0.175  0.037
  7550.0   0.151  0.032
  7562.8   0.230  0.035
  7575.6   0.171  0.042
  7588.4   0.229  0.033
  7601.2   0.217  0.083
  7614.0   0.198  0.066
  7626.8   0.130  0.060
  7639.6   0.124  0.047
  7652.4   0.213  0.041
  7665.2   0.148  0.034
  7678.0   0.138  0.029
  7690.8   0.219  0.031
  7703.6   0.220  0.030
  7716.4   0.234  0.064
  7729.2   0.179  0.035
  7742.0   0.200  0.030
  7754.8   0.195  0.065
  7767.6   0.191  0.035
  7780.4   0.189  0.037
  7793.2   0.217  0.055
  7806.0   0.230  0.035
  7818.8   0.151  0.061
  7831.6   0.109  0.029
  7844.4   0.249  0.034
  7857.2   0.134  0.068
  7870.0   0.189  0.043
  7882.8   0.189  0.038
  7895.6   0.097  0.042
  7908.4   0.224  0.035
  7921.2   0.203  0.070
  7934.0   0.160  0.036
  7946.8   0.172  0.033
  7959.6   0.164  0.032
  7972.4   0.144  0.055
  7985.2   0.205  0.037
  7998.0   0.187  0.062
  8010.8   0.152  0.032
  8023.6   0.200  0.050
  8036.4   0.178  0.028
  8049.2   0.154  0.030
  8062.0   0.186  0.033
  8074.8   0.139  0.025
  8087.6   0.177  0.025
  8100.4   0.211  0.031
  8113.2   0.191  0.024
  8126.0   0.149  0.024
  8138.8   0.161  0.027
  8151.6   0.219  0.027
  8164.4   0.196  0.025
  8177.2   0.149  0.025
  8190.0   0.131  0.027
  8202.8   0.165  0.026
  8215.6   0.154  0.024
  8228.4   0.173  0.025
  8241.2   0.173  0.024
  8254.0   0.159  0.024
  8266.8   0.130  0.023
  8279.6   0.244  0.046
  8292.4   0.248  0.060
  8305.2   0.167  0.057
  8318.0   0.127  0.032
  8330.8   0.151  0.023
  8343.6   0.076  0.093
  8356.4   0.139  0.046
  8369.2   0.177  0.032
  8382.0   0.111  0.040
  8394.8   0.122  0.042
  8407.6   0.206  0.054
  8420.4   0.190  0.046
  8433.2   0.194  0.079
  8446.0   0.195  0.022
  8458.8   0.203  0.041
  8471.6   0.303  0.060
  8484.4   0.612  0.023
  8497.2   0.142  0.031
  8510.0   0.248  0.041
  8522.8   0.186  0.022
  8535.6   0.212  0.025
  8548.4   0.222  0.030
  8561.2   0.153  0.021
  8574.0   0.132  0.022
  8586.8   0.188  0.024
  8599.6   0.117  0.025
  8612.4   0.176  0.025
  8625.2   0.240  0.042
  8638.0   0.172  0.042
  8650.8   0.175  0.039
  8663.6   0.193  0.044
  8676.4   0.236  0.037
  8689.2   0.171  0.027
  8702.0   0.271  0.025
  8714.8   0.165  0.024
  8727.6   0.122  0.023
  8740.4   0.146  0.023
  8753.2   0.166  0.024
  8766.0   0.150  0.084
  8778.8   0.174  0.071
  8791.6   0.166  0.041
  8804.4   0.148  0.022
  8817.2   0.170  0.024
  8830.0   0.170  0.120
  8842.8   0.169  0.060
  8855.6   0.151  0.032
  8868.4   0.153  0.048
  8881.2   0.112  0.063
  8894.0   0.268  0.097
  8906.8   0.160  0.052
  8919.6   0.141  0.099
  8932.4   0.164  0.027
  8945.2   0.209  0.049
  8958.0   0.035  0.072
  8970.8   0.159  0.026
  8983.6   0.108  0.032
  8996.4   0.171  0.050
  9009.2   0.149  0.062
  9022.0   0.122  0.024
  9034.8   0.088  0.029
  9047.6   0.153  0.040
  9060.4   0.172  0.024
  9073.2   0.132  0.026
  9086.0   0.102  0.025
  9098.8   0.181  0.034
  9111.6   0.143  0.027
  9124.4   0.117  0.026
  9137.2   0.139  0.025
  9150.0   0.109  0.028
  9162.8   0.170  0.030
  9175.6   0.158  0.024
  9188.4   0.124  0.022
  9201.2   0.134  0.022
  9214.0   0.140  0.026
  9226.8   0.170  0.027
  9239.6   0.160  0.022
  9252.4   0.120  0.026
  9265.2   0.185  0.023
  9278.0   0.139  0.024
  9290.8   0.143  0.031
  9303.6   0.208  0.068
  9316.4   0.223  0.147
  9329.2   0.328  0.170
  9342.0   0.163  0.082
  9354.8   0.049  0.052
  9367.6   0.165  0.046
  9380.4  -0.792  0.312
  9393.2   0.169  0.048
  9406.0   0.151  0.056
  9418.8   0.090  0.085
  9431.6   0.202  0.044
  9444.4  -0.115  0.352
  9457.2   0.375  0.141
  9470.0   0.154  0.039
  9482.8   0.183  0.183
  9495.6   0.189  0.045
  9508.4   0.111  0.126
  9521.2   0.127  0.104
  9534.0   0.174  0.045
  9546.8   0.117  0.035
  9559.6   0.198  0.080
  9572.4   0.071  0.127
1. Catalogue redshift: 0.292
